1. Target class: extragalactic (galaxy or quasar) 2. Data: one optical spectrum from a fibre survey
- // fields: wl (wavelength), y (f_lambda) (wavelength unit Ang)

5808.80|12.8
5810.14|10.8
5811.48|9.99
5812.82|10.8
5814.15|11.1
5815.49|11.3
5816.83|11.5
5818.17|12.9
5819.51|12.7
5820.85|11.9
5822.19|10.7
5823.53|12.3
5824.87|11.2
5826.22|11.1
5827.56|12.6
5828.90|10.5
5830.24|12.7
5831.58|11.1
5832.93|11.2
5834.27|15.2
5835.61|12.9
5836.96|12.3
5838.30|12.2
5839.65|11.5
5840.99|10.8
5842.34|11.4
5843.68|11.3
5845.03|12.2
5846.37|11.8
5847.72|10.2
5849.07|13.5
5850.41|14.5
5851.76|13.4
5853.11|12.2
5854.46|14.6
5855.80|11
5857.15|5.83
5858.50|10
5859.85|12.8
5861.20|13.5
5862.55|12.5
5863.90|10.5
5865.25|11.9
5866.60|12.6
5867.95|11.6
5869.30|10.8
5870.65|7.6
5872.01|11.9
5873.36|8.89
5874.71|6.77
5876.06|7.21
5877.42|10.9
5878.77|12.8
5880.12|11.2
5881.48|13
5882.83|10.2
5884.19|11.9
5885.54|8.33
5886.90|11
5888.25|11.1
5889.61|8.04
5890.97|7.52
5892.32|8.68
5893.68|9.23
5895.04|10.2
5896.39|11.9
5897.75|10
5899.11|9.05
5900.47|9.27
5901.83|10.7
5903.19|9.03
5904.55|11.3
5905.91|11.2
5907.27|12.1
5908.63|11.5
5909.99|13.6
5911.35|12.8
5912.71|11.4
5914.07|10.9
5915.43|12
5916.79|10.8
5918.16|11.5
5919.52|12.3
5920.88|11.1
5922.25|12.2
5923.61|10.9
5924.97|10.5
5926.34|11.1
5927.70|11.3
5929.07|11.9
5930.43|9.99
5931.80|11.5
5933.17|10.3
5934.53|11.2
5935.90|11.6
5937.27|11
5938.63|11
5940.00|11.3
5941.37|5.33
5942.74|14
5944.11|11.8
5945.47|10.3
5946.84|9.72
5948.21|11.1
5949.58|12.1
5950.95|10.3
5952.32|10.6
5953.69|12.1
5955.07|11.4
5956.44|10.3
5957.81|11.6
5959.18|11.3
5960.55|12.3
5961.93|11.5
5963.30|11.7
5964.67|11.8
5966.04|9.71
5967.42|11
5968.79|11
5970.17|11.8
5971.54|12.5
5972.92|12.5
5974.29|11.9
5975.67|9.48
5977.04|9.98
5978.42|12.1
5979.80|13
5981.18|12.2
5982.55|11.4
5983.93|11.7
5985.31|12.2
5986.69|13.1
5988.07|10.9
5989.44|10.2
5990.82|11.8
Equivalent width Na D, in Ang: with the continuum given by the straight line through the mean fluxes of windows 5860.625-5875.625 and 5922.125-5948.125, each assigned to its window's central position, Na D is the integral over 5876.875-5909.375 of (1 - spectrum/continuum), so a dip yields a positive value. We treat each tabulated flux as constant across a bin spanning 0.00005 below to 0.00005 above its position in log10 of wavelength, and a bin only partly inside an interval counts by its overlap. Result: 1.0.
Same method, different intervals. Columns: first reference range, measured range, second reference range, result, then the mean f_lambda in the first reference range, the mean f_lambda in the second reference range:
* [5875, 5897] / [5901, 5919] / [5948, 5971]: -1.6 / 10.1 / 11.3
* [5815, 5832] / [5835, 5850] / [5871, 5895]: -1.0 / 11.7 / 9.89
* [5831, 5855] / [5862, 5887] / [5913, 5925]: 2.8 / 12.3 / 11.4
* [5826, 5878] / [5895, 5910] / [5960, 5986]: 1.0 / 11.4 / 11.6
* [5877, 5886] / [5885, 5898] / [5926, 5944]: 1.9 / 11.3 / 10.9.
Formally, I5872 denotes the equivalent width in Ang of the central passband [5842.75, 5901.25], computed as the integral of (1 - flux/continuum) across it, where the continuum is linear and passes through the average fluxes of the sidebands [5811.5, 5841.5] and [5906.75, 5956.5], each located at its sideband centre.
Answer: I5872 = 4.0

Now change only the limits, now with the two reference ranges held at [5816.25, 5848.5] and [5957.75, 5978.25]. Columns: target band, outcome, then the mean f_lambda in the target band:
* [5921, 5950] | 1.3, 11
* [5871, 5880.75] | 1.5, 9.87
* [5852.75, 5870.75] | 0.6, 11.3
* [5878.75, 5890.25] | 0.9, 10.7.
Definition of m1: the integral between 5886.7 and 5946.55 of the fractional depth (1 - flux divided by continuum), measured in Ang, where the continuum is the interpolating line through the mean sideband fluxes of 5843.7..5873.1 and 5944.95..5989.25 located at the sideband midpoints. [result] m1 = 3.6 Ang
